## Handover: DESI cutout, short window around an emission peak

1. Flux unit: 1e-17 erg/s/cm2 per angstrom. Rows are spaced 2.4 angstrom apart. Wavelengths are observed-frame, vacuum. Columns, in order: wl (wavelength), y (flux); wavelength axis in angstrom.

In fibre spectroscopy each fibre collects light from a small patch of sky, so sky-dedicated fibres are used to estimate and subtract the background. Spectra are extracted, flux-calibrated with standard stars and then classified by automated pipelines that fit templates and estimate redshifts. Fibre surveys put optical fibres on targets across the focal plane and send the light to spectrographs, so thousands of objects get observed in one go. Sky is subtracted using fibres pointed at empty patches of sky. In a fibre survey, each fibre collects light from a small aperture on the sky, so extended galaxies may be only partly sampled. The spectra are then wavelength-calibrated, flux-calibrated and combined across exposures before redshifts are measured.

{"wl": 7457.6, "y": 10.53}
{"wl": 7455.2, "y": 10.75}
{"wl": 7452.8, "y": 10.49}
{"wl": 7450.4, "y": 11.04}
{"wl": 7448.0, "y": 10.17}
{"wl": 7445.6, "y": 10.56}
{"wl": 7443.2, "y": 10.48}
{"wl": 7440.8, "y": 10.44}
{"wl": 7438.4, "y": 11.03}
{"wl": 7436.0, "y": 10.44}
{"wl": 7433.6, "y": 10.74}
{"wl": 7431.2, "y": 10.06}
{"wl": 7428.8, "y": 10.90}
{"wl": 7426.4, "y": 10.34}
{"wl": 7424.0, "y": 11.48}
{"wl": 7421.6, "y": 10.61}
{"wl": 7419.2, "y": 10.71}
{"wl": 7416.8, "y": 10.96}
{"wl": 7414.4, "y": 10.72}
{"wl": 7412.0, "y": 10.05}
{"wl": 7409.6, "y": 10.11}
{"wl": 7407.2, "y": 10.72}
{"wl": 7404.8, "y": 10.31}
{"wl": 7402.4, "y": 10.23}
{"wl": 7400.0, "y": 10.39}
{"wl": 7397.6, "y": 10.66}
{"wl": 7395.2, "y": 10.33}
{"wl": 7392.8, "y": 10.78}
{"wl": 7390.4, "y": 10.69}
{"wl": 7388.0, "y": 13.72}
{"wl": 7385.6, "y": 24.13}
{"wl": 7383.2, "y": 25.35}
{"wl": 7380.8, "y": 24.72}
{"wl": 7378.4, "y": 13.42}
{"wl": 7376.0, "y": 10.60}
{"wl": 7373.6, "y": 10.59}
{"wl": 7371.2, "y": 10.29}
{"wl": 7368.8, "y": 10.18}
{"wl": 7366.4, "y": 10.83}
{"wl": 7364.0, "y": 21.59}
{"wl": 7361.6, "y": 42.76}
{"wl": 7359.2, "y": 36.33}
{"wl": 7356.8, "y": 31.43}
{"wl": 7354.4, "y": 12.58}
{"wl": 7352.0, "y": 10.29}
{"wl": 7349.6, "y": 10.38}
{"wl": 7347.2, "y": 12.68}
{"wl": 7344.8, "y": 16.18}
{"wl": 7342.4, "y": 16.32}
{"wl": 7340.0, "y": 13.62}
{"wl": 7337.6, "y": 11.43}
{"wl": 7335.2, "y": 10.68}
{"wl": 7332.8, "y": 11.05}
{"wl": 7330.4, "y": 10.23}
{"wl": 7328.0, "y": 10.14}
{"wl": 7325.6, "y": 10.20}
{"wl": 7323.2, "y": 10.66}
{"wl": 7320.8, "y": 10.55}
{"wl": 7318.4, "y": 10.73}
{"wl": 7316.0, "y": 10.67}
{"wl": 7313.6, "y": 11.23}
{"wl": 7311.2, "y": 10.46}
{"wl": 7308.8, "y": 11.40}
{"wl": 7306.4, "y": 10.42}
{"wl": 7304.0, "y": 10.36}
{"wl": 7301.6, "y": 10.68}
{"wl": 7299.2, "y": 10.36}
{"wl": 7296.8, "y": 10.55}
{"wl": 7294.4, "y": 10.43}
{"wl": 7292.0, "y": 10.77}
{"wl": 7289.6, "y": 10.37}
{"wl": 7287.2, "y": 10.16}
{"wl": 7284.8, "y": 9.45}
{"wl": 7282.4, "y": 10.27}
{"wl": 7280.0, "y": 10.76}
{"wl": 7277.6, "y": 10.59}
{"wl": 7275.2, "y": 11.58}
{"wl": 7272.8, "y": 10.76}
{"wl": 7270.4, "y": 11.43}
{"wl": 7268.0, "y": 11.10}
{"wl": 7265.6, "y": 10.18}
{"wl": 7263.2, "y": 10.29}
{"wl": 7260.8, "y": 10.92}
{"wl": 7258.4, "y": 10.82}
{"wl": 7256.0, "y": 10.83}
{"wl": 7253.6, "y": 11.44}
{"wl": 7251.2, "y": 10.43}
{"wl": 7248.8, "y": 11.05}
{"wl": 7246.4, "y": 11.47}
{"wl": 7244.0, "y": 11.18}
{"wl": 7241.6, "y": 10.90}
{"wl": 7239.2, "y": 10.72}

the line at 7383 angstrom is [N II] 6583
